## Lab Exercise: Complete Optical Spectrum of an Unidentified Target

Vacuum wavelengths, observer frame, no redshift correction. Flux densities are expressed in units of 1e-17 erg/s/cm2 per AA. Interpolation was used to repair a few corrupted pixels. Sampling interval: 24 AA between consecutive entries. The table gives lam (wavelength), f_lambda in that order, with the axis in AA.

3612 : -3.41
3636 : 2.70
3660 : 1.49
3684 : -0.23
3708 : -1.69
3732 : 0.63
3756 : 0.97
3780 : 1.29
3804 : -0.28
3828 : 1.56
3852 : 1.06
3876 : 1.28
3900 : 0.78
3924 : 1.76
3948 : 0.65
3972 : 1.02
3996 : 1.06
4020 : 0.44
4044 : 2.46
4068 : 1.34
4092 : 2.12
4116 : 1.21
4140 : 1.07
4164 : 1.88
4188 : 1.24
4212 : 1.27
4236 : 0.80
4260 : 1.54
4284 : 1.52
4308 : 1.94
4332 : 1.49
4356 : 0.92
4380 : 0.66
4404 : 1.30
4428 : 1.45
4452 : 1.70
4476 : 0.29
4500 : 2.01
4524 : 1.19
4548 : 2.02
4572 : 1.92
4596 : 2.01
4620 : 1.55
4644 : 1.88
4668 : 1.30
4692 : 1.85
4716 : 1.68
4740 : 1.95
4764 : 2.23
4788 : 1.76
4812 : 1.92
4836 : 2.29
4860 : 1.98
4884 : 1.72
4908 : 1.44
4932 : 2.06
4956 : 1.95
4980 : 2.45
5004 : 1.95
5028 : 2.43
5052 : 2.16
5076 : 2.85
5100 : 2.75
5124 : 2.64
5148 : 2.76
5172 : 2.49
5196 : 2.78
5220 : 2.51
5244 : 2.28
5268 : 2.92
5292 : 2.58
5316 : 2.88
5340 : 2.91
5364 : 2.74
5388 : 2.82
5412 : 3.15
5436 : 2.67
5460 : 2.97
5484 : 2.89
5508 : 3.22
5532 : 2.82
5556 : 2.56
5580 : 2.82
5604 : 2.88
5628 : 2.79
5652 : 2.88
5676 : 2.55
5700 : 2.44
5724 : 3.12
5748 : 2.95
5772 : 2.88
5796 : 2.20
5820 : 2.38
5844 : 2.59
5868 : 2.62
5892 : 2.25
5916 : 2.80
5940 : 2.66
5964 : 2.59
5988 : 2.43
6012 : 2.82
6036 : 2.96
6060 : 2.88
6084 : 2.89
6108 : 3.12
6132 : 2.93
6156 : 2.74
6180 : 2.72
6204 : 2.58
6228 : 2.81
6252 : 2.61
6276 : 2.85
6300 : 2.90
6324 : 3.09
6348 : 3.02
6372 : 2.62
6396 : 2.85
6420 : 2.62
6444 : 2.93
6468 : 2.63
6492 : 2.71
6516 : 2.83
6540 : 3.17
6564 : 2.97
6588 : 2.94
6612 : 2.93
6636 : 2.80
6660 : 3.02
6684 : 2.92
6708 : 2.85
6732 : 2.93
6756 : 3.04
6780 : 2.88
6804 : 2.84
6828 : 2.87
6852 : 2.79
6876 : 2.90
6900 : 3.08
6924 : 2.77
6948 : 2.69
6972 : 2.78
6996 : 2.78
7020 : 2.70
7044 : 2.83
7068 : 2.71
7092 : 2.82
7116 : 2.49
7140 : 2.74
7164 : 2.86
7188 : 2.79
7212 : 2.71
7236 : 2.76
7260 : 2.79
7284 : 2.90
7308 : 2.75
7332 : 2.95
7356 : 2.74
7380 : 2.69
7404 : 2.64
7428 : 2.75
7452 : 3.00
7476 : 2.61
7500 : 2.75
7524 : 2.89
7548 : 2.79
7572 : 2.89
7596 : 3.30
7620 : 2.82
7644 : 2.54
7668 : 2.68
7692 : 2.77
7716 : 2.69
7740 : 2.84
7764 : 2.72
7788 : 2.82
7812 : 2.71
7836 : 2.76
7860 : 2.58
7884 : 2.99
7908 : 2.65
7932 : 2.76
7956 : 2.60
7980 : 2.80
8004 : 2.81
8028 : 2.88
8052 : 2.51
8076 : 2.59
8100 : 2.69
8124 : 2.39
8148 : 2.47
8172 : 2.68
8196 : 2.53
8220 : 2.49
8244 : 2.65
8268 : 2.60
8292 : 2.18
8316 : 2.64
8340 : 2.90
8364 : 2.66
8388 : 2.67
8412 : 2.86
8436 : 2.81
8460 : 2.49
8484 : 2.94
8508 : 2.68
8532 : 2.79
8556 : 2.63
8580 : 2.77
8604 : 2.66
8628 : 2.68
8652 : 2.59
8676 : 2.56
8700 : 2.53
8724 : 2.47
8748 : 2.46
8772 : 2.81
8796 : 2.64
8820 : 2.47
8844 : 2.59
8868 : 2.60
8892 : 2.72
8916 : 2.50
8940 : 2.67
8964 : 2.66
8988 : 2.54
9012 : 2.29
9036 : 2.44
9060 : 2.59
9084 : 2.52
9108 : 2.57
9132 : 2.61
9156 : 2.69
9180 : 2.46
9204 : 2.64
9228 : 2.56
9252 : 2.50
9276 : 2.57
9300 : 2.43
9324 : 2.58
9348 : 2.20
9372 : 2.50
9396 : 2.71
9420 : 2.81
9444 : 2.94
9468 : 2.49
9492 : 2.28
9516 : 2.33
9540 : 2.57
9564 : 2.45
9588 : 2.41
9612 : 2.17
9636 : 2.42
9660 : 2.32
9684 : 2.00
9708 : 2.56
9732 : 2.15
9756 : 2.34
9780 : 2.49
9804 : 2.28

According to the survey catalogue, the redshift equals 0.138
